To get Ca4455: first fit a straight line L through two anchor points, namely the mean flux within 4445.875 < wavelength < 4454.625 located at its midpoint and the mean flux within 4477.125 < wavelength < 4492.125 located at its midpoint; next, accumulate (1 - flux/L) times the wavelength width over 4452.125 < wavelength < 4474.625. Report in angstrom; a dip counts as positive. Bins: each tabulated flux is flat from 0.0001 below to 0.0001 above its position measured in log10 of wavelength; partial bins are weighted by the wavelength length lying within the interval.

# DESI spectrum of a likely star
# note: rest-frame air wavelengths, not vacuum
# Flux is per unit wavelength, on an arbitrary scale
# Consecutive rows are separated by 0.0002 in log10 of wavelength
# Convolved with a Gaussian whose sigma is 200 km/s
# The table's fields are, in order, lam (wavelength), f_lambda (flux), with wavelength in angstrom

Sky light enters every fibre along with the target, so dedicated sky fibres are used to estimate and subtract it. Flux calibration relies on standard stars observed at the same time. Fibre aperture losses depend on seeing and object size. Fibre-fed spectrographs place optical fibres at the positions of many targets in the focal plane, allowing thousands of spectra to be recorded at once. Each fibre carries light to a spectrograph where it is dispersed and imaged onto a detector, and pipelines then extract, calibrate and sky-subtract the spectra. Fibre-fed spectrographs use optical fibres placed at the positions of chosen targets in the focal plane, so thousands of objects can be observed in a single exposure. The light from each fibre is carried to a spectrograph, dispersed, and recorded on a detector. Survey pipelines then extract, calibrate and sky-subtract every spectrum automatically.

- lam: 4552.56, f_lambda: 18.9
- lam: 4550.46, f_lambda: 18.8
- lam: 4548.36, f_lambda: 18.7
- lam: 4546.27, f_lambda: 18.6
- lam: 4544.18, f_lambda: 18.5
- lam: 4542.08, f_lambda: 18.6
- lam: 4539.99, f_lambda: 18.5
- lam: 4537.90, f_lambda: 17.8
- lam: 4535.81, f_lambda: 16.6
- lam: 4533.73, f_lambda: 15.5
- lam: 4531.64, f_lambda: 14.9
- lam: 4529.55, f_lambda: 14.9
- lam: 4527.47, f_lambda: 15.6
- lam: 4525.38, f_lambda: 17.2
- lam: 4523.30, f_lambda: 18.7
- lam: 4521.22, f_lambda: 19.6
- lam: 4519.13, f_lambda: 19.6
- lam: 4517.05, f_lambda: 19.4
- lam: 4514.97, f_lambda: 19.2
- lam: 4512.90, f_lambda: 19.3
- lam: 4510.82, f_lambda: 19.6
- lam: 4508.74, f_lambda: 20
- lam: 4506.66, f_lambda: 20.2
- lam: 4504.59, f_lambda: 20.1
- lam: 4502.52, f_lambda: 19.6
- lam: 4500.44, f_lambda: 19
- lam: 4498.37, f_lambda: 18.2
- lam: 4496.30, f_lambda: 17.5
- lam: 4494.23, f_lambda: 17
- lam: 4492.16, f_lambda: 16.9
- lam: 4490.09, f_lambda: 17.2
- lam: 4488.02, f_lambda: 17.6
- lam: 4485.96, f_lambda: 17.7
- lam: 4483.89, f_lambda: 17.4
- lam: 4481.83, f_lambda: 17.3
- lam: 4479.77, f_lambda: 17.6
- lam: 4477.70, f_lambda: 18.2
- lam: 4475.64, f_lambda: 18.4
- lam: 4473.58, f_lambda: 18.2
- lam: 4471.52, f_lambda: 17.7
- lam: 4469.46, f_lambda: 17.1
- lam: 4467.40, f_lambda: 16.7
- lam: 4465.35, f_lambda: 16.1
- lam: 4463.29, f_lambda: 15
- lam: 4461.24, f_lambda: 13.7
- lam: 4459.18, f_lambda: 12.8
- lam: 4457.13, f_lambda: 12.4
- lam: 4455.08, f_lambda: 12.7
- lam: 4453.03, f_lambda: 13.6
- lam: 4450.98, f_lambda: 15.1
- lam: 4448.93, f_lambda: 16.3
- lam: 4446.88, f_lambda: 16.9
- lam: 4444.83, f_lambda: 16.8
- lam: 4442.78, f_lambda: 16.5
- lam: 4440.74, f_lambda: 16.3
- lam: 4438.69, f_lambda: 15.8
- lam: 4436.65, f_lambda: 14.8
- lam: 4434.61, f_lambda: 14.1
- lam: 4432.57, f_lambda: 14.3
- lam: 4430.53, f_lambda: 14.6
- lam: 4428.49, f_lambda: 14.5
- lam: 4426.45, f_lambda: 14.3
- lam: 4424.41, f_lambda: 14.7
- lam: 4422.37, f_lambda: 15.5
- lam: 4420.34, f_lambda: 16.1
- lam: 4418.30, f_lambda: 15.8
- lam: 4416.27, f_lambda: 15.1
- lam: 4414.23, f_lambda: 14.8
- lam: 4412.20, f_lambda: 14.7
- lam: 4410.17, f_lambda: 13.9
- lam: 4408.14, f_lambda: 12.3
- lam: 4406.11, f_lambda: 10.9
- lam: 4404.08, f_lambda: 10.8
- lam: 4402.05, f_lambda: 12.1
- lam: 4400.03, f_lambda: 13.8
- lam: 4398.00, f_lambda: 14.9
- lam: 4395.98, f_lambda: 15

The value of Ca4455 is 1.49 angstrom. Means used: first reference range 15.3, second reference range 17.5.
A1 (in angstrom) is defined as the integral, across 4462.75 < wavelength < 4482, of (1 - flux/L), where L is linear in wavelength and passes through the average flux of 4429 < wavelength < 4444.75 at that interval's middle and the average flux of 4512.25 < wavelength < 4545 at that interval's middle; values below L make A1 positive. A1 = -1.3 angstrom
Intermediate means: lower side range 15.3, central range 17.3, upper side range 17.7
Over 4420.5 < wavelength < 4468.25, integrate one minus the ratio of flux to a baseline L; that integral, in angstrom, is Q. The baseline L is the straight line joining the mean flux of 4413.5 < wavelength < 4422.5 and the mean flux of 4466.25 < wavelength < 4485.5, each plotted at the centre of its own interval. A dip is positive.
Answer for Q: 4.3 angstrom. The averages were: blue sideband 15.5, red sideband 17.6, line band 15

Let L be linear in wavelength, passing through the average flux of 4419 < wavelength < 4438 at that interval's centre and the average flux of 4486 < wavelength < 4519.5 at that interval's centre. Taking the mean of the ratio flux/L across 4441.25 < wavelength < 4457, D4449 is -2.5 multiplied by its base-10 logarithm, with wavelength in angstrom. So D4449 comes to 0.042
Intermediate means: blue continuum 14.8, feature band 15.3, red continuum 18.7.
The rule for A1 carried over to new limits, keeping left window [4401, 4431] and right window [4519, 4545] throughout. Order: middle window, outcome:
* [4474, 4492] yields -1.99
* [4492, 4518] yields -3.87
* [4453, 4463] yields 1.36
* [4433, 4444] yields -0.62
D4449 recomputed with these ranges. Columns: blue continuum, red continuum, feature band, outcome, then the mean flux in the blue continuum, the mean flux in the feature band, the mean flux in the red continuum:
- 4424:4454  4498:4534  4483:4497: 0.00 mag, 15.3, 17.3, 18.4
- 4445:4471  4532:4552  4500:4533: -0.09 mag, 15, 18.5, 17.9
